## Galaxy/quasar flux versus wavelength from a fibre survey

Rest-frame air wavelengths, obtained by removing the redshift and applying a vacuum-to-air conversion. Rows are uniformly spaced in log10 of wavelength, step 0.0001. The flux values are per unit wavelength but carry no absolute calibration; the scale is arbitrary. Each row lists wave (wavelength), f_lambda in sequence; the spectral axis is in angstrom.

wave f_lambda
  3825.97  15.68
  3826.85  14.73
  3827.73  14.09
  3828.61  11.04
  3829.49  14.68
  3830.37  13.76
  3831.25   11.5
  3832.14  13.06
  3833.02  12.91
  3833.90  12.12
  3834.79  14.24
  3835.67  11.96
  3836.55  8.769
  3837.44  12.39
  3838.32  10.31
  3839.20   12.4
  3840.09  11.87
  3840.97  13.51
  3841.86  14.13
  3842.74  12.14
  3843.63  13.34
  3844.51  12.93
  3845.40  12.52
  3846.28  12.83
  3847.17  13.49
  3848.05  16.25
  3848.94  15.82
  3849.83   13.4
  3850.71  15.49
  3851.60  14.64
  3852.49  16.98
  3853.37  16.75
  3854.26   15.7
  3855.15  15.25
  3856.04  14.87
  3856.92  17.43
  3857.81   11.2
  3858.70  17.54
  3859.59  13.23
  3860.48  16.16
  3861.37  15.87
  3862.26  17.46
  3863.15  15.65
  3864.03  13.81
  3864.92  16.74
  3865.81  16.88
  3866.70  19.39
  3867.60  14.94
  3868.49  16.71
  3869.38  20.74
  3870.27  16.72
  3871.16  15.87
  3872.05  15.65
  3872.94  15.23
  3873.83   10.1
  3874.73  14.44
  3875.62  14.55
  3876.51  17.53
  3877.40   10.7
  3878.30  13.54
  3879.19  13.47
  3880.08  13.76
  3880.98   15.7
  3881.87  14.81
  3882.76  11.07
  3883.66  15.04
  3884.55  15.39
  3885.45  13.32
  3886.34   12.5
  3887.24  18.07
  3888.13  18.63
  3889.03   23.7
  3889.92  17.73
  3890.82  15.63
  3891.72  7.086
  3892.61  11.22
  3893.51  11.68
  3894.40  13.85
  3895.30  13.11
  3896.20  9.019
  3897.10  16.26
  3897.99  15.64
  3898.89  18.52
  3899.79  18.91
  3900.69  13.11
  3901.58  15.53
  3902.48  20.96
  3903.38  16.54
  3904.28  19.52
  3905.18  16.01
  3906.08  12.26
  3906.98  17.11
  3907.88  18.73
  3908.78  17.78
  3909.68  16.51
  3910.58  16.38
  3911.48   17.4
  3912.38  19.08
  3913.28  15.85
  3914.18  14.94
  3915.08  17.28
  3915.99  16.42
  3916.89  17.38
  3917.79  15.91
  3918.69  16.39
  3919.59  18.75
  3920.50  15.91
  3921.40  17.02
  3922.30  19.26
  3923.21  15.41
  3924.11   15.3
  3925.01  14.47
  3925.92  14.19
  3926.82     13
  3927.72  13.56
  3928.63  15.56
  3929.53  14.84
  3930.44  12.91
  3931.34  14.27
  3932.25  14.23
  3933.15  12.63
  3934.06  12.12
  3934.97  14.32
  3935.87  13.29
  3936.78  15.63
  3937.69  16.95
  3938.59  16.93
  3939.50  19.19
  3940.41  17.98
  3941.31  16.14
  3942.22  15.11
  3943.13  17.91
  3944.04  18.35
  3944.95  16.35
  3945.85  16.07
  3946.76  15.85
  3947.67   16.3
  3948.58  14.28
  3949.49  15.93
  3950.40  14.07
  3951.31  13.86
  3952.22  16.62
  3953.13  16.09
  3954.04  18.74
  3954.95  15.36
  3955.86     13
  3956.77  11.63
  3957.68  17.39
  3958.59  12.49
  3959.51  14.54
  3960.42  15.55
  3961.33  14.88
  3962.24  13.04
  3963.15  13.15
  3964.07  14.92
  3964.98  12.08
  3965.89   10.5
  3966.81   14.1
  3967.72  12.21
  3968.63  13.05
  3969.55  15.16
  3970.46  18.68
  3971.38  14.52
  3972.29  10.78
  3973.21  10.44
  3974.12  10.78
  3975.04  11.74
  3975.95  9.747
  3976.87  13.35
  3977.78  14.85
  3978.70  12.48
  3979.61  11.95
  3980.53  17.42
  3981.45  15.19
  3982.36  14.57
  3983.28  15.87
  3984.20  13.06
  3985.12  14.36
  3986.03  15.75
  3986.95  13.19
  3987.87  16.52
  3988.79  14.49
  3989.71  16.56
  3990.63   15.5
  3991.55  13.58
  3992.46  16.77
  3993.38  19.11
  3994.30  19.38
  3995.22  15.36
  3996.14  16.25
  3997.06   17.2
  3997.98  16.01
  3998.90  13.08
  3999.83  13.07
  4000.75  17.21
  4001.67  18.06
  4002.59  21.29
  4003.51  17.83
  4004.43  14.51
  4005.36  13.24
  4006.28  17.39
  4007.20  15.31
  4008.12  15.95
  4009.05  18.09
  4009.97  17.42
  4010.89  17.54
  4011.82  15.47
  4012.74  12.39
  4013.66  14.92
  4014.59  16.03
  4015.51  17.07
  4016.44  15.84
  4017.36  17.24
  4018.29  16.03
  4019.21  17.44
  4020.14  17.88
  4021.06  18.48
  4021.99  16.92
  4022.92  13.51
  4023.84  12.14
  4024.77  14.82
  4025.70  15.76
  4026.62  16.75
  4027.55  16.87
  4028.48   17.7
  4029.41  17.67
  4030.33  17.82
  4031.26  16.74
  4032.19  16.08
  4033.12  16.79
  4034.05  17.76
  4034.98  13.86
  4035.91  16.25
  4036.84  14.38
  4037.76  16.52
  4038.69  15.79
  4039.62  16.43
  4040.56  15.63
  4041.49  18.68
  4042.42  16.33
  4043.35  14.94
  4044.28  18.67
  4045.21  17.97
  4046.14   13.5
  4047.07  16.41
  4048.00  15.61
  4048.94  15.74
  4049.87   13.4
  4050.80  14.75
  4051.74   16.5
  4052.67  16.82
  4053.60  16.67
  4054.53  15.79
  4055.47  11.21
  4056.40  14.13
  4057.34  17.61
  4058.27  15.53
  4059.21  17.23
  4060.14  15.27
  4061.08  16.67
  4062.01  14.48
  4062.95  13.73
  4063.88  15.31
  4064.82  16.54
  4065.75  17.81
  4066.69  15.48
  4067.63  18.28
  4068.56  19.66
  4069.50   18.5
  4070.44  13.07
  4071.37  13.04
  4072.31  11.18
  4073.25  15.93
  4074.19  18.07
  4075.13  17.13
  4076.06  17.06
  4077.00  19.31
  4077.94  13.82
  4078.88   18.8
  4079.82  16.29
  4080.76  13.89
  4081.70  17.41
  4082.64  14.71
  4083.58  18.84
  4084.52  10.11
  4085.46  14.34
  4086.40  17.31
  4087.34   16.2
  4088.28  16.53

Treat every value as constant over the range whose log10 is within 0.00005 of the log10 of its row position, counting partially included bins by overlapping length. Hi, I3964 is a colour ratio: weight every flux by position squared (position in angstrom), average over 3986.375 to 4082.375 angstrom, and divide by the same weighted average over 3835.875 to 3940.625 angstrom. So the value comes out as 1.14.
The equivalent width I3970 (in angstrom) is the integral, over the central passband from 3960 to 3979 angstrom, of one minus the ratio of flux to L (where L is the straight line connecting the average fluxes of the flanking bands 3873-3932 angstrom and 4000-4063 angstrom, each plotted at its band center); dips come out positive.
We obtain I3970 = 3.16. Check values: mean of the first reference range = 15.4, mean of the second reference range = 16.1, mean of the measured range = 13.1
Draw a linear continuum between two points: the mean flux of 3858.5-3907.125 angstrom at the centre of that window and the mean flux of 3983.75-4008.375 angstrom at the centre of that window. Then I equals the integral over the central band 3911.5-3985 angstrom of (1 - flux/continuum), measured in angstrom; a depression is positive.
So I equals 3.6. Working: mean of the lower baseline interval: 15.3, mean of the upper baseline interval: 15.9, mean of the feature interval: 14.9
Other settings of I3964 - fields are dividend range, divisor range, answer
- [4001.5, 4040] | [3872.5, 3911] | 1.15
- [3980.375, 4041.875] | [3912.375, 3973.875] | 1.10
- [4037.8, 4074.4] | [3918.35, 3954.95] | 1.08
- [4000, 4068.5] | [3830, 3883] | 1.23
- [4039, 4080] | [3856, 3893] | 1.15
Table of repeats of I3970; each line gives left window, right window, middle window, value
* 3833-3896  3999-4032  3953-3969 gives 1.69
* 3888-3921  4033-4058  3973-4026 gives 1.65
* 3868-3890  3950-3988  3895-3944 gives -4.01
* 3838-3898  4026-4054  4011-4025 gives 0.25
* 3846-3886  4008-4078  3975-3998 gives 1.08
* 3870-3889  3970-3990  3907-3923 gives -2.92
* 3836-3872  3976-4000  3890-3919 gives -1.53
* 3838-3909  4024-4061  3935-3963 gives -0.20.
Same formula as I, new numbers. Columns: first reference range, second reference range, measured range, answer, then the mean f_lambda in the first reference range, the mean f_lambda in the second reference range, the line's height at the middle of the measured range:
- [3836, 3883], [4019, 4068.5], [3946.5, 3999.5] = 3.34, 14.6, 16.1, 15.5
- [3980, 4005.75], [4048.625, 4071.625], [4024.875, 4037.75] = -0.52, 15.9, 15.8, 15.8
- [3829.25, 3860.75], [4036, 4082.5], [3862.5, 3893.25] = -2.39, 13.7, 16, 14.1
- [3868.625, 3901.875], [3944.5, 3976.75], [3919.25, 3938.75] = -0.77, 14.8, 14.1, 14.4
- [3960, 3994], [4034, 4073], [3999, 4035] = -3.29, 14.1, 15.8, 15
